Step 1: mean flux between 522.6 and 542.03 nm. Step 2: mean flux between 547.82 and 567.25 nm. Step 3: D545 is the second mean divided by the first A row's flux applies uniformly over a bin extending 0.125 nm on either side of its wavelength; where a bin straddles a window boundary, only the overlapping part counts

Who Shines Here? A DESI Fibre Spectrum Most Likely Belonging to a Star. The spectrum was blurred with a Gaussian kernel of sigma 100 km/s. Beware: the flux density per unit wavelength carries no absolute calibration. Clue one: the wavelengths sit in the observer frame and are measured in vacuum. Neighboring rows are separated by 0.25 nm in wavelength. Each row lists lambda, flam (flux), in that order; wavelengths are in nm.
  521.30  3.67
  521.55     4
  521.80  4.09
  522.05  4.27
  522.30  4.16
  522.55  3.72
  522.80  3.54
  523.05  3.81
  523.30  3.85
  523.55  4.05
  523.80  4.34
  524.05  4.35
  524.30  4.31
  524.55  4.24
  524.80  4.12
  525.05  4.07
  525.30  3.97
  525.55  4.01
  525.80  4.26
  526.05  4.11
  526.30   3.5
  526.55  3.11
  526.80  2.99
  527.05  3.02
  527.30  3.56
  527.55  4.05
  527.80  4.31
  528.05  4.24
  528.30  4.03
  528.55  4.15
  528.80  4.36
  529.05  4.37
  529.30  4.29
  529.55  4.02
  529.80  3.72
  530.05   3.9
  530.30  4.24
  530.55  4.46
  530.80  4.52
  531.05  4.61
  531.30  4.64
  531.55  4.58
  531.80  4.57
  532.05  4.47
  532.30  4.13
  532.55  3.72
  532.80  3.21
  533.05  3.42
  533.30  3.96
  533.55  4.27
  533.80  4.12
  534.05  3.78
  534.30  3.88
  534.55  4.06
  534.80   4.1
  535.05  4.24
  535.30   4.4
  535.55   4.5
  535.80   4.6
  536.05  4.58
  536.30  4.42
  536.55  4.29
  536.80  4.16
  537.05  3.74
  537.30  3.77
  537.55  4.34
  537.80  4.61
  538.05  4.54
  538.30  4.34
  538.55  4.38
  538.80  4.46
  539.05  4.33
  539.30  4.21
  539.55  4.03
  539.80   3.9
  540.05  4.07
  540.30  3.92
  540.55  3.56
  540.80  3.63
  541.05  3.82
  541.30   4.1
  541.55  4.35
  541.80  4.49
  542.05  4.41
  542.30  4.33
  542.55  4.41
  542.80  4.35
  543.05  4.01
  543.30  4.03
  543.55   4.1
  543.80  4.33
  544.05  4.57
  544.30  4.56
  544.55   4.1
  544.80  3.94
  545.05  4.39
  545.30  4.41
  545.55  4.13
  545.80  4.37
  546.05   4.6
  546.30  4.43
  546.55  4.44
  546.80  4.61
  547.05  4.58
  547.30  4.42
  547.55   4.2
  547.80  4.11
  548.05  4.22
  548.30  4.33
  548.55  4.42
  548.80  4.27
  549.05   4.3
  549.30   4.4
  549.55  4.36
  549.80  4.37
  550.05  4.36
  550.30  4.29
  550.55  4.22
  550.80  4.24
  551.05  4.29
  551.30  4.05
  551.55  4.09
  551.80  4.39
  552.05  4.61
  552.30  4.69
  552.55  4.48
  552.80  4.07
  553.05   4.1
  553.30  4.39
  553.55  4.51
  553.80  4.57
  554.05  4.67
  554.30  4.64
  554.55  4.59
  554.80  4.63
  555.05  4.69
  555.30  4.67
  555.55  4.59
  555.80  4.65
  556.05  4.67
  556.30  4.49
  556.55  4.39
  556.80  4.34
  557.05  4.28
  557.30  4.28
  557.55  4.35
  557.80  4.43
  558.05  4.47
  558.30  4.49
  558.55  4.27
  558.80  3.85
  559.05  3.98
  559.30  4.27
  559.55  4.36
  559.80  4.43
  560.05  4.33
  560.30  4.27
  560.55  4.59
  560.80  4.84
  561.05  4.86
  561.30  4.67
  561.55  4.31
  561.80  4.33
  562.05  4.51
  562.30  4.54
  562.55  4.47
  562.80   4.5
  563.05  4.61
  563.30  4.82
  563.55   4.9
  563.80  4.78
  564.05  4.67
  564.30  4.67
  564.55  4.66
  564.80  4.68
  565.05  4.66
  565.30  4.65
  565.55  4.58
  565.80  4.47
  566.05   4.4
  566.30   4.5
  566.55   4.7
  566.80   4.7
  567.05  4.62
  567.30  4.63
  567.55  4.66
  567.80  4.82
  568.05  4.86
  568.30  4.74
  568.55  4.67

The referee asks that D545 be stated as 1.09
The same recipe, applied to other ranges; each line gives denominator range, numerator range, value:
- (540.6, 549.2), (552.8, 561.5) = 1.04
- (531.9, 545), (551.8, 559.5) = 1.07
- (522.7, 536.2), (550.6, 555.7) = 1.09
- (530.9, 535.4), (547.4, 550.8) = 1.04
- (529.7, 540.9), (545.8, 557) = 1.06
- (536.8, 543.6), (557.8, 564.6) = 1.08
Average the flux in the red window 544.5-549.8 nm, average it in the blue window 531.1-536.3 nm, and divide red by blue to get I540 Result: 1.04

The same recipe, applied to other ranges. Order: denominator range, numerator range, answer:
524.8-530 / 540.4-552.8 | 1.10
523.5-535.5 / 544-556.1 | 1.08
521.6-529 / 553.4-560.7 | 1.12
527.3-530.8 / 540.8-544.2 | 1.02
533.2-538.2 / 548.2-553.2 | 1.02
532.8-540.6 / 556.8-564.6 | 1.08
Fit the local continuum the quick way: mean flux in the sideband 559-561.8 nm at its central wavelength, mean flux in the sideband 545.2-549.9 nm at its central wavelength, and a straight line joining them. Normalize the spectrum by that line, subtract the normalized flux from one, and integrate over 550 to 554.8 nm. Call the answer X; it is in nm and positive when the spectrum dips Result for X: 0.01 nm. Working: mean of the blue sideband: 4.37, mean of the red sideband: 4.45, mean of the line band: 4.39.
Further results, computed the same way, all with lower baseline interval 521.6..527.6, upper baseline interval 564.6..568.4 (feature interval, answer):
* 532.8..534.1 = 0.07 nm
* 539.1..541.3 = 0.13 nm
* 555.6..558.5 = 0.02 nm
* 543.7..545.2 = -0.02 nm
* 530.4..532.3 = -0.24 nm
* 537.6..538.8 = -0.09 nm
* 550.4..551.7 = 0.05 nm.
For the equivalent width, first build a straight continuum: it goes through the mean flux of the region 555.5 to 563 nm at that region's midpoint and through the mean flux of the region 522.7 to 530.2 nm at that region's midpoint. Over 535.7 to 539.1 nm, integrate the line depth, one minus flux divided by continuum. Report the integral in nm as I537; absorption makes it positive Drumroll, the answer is -0.17 nm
